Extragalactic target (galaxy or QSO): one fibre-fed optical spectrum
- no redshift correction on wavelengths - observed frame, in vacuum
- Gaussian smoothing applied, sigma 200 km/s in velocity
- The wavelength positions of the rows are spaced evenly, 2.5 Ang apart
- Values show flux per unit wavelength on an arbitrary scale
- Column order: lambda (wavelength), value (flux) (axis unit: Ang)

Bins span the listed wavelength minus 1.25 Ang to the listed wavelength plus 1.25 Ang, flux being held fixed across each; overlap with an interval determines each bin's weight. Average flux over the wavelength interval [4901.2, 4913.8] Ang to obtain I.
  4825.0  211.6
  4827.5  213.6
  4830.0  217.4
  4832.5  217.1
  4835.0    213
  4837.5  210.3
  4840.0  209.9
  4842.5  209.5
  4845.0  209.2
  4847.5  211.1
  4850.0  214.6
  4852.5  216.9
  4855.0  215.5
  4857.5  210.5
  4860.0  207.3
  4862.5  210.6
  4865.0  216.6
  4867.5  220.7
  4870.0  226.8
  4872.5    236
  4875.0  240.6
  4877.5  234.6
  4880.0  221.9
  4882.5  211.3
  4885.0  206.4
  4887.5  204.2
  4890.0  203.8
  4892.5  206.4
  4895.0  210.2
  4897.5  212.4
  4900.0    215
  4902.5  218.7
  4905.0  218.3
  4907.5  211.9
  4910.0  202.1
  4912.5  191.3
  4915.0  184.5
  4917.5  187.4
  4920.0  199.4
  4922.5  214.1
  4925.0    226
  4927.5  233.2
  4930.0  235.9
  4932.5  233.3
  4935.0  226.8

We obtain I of 208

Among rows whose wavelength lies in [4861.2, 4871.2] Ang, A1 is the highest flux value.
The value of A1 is 226.8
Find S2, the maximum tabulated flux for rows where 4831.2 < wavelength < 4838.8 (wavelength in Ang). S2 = 217.1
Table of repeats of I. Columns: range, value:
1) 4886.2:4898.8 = 207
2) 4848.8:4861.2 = 213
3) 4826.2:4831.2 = 215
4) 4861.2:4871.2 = 219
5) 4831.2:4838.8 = 213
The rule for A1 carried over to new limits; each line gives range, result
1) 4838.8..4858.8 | 216.9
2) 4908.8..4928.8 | 233.2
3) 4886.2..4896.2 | 210.2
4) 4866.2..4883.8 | 240.6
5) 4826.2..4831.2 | 217.4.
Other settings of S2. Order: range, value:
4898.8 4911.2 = 218.7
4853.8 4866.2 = 216.6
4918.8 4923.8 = 214.1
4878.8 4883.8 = 221.9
